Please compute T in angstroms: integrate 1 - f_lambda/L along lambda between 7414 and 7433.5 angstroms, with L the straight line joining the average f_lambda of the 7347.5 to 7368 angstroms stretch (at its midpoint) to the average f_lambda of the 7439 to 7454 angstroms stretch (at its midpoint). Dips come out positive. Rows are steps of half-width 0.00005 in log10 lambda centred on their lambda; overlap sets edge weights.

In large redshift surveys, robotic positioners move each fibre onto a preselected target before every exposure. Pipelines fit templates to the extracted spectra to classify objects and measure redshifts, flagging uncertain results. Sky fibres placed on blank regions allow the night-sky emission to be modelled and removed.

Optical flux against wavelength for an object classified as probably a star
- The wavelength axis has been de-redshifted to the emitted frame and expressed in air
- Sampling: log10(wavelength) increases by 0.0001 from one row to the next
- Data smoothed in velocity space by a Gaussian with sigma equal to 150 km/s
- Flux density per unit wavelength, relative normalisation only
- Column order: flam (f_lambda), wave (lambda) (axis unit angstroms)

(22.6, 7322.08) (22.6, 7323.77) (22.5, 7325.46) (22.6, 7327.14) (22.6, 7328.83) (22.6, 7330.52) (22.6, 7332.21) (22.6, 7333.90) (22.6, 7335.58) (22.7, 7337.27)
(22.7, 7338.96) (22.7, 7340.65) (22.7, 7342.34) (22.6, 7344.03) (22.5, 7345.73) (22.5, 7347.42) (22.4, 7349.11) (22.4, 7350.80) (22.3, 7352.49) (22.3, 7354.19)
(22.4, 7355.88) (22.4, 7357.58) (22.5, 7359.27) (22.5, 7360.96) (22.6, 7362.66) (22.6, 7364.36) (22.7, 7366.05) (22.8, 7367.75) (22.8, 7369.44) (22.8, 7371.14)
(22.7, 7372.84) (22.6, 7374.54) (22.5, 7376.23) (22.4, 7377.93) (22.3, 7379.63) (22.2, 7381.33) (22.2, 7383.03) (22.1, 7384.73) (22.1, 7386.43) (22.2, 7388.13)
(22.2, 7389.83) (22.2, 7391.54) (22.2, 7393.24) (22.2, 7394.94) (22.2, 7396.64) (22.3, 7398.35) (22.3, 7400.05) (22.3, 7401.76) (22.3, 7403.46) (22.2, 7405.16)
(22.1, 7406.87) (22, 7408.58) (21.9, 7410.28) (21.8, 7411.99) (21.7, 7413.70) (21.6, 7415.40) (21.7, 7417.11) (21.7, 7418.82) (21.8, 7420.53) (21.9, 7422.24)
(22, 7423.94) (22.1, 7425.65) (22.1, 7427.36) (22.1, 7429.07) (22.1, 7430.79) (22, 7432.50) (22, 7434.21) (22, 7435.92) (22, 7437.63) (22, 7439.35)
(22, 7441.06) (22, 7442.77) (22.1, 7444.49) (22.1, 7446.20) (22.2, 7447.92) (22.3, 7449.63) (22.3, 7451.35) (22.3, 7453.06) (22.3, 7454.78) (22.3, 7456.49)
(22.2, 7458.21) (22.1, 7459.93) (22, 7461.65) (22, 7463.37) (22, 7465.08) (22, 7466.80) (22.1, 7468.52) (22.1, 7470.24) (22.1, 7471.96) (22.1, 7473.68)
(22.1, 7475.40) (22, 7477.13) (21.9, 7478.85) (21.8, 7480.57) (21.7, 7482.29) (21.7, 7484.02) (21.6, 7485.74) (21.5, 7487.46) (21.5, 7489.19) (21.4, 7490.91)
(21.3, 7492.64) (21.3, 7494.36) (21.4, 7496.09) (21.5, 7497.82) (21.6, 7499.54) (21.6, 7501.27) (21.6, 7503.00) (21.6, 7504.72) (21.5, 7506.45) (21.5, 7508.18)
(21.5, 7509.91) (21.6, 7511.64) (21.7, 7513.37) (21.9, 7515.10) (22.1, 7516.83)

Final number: 0.29 angstroms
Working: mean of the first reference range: 22.5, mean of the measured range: 21.9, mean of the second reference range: 22.2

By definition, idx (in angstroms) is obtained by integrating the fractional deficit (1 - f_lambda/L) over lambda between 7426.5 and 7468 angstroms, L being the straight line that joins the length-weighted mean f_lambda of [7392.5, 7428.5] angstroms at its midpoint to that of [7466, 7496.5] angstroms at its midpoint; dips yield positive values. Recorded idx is -0.4 angstroms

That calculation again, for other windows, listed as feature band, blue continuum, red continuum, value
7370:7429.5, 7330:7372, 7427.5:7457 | 0.49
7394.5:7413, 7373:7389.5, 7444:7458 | 0.13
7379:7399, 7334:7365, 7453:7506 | 0.10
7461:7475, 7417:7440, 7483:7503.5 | -0.24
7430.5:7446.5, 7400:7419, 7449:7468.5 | 0.04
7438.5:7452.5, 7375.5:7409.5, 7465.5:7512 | -0.13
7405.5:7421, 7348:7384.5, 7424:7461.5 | 0.30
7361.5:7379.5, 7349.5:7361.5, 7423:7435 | -0.24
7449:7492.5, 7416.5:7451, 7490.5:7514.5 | -0.44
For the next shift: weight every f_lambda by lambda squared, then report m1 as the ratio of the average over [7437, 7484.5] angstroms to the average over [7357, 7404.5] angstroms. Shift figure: 1.0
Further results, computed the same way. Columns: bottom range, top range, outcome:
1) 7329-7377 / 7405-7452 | 0.99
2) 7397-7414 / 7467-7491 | 1.01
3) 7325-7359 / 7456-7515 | 1.00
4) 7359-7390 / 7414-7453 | 1.00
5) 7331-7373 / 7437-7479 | 1.01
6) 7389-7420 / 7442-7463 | 1.02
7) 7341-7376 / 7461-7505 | 1.00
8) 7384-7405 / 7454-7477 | 1.01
